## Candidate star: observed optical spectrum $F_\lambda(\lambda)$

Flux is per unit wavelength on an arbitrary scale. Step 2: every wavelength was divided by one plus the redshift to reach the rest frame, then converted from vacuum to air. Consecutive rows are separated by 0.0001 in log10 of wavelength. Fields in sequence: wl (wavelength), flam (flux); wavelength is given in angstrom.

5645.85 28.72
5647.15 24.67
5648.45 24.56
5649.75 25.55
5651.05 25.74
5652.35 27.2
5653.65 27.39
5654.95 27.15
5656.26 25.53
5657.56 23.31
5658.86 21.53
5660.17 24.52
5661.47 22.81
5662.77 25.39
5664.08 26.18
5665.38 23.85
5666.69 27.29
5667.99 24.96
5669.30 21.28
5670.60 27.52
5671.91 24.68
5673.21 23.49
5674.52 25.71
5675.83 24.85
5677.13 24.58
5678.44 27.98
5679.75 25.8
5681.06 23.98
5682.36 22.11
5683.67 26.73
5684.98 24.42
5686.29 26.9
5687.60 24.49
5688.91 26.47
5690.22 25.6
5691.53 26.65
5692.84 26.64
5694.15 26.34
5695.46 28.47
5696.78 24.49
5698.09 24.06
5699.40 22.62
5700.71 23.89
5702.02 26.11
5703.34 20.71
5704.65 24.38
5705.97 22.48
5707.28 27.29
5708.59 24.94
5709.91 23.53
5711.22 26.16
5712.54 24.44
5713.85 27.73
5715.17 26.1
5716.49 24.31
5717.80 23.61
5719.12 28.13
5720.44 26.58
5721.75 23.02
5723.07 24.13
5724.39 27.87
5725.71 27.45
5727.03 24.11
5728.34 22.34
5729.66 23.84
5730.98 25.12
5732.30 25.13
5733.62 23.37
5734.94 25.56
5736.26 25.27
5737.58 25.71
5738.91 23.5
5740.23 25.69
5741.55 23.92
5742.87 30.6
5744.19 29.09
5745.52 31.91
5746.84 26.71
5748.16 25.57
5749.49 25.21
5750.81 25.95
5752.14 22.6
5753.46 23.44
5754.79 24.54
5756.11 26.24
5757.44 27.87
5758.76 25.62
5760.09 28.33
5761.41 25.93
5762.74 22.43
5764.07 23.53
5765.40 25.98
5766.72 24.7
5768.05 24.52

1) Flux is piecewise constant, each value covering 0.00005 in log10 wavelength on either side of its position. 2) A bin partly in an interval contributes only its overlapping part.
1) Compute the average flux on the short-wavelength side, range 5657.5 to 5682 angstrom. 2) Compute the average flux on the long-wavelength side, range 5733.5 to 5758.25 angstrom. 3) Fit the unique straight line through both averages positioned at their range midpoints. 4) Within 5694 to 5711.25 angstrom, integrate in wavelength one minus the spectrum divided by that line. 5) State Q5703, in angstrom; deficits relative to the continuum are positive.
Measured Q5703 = 0.5 angstrom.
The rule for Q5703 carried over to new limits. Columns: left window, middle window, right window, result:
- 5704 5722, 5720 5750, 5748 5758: -0.7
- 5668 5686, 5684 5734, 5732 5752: 0.7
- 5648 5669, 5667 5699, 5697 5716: -0.6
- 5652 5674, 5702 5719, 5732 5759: 0.4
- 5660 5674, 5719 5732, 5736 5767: 0.2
